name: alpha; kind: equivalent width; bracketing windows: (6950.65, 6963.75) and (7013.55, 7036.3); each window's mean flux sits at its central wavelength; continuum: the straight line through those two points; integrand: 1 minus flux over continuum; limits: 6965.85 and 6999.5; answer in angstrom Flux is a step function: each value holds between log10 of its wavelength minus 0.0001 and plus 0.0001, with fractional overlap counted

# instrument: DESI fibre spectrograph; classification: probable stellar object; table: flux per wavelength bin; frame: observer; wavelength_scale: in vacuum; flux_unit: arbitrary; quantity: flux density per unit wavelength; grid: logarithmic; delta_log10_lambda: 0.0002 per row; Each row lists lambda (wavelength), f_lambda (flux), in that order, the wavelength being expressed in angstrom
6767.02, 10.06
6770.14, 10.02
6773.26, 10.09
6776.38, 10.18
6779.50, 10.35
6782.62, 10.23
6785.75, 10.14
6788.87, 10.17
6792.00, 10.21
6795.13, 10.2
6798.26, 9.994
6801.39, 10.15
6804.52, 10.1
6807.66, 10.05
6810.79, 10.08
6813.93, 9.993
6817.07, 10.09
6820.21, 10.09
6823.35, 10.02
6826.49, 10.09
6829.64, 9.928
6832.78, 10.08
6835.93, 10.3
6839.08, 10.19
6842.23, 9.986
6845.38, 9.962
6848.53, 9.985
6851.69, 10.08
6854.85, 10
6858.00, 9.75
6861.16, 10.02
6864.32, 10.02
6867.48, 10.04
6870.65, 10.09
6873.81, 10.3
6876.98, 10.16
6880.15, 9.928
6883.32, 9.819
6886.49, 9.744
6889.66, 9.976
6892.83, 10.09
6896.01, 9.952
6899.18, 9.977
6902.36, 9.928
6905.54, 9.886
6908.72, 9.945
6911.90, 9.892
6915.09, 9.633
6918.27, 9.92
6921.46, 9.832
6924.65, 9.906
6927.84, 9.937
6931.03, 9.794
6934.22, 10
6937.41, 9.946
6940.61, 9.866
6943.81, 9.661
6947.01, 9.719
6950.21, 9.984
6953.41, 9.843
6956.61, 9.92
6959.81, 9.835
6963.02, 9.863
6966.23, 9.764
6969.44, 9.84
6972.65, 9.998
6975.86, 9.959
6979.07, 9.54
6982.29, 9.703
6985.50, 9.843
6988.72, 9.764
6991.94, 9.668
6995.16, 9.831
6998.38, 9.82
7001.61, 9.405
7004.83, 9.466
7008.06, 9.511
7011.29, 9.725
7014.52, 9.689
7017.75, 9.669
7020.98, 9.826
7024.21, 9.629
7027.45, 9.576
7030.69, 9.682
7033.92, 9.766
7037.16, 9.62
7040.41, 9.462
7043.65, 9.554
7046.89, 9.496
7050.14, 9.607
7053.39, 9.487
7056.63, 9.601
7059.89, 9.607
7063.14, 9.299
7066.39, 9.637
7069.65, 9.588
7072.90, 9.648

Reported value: 0.1 angstrom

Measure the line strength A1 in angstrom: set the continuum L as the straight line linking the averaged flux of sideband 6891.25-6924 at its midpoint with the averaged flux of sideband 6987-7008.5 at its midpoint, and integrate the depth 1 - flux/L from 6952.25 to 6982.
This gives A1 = -0.3 angstrom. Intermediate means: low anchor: 9.9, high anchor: 9.64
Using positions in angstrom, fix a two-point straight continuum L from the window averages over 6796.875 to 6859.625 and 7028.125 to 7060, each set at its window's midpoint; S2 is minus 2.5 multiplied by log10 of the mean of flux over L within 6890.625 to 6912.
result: -0.01 mag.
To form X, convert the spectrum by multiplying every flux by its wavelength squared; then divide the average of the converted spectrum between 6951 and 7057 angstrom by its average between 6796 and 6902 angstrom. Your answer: 1.01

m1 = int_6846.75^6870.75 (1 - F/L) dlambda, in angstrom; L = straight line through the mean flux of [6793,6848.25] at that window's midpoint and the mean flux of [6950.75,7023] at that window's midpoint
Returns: 0.02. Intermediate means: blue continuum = 10.1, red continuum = 9.75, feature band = 9.99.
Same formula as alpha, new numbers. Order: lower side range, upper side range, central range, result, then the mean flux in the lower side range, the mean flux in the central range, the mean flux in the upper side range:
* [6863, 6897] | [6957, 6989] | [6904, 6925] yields 0.2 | 10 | 9.85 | 9.82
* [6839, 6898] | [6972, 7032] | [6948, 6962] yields -0.1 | 10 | 9.89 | 9.7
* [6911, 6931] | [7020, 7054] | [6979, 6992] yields 0.0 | 9.84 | 9.73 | 9.61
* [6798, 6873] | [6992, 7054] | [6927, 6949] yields -0.1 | 10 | 9.84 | 9.62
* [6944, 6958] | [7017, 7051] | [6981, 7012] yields 0.2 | 9.85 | 9.67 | 9.63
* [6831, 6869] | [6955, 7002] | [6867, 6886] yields -0.1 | 10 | 10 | 9.79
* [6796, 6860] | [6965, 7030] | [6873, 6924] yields -0.1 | 10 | 9.93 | 9.71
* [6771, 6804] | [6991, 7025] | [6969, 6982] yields -0.1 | 10.2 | 9.82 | 9.66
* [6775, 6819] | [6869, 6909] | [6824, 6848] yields 0.0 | 10.1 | 10.1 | 9.98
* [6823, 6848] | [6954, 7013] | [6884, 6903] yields 0.0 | 10.1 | 9.94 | 9.75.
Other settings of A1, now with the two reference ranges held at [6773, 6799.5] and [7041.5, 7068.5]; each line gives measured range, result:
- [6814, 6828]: 0.0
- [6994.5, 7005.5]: 0.0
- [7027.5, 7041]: -0.1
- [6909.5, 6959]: -0.2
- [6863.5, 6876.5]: -0.2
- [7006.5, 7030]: -0.1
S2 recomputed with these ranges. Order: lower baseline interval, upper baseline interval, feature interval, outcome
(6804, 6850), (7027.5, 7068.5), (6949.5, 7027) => -0.01 mag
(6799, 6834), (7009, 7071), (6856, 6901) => -0.01 mag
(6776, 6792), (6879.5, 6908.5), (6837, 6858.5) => 0.00 mag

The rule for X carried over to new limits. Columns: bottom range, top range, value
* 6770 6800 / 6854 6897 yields 1.01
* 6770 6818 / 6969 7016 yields 1.02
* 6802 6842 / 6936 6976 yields 1.02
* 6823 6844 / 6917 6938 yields 1.01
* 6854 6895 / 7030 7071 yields 1.01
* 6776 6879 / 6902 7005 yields 1.01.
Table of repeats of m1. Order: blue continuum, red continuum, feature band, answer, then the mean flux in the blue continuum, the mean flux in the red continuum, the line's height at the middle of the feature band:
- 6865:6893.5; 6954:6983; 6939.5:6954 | 0.1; 10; 9.83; 9.87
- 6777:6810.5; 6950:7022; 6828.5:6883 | -0.1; 10.2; 9.75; 10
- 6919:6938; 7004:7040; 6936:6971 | 0.0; 9.9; 9.65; 9.83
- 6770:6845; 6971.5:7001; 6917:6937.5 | 0.0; 10.1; 9.78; 9.89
